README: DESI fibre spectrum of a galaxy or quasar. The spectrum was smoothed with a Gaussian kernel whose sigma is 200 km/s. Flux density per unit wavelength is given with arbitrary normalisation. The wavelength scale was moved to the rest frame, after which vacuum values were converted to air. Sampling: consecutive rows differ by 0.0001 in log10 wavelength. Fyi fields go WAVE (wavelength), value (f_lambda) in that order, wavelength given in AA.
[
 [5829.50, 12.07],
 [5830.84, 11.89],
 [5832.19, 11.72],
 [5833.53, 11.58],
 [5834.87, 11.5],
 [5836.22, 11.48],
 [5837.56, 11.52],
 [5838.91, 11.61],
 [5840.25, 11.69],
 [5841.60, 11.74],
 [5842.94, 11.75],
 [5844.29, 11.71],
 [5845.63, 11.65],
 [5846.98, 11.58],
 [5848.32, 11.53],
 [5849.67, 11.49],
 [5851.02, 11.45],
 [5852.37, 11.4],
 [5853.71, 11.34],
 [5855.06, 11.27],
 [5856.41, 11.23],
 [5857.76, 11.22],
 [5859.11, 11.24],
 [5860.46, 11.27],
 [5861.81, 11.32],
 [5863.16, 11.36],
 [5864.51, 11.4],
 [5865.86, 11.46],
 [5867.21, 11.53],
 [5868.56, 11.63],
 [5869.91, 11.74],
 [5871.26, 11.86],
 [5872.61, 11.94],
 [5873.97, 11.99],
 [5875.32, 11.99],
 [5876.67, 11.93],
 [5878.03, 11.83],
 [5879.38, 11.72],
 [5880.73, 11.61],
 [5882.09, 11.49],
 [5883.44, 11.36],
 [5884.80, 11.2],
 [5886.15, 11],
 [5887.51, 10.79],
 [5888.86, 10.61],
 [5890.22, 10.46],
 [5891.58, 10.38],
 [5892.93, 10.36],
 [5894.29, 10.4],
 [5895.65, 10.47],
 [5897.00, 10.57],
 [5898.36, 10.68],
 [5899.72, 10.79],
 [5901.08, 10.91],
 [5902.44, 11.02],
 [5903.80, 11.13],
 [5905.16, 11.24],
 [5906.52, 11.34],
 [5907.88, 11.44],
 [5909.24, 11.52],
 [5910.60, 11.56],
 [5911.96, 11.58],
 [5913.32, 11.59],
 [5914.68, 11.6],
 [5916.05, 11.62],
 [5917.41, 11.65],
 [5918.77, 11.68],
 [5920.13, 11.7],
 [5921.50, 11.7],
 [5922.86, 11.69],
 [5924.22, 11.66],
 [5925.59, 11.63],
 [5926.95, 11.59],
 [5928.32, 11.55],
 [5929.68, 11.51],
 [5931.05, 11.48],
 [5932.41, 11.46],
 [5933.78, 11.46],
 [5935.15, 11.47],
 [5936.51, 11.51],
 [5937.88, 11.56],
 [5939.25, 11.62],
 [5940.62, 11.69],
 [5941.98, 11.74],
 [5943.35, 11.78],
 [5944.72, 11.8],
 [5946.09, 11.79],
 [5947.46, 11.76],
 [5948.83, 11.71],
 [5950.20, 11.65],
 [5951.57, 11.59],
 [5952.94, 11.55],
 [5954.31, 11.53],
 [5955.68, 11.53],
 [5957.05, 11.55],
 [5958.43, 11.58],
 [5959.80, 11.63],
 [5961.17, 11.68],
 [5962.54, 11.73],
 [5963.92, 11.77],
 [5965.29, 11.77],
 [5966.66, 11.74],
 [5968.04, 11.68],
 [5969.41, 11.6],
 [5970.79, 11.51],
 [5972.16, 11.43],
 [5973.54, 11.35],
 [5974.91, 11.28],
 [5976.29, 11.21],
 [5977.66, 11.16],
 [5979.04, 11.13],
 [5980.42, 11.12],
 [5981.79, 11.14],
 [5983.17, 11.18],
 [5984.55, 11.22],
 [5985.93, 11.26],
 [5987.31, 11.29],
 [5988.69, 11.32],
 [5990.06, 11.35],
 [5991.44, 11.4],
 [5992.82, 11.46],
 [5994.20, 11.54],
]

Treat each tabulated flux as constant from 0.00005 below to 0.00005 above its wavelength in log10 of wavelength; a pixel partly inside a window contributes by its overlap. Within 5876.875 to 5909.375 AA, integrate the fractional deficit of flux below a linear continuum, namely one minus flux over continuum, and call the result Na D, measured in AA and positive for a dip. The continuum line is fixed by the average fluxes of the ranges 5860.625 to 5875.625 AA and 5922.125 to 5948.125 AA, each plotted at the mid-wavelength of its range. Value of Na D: 1.7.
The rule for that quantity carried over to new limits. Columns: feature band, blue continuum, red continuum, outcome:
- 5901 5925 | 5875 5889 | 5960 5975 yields 0.00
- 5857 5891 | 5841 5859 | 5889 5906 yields -1.07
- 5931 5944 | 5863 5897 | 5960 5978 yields -0.14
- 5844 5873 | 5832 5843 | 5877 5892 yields -0.17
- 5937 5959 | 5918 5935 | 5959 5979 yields -0.18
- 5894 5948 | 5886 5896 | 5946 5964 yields -1.86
